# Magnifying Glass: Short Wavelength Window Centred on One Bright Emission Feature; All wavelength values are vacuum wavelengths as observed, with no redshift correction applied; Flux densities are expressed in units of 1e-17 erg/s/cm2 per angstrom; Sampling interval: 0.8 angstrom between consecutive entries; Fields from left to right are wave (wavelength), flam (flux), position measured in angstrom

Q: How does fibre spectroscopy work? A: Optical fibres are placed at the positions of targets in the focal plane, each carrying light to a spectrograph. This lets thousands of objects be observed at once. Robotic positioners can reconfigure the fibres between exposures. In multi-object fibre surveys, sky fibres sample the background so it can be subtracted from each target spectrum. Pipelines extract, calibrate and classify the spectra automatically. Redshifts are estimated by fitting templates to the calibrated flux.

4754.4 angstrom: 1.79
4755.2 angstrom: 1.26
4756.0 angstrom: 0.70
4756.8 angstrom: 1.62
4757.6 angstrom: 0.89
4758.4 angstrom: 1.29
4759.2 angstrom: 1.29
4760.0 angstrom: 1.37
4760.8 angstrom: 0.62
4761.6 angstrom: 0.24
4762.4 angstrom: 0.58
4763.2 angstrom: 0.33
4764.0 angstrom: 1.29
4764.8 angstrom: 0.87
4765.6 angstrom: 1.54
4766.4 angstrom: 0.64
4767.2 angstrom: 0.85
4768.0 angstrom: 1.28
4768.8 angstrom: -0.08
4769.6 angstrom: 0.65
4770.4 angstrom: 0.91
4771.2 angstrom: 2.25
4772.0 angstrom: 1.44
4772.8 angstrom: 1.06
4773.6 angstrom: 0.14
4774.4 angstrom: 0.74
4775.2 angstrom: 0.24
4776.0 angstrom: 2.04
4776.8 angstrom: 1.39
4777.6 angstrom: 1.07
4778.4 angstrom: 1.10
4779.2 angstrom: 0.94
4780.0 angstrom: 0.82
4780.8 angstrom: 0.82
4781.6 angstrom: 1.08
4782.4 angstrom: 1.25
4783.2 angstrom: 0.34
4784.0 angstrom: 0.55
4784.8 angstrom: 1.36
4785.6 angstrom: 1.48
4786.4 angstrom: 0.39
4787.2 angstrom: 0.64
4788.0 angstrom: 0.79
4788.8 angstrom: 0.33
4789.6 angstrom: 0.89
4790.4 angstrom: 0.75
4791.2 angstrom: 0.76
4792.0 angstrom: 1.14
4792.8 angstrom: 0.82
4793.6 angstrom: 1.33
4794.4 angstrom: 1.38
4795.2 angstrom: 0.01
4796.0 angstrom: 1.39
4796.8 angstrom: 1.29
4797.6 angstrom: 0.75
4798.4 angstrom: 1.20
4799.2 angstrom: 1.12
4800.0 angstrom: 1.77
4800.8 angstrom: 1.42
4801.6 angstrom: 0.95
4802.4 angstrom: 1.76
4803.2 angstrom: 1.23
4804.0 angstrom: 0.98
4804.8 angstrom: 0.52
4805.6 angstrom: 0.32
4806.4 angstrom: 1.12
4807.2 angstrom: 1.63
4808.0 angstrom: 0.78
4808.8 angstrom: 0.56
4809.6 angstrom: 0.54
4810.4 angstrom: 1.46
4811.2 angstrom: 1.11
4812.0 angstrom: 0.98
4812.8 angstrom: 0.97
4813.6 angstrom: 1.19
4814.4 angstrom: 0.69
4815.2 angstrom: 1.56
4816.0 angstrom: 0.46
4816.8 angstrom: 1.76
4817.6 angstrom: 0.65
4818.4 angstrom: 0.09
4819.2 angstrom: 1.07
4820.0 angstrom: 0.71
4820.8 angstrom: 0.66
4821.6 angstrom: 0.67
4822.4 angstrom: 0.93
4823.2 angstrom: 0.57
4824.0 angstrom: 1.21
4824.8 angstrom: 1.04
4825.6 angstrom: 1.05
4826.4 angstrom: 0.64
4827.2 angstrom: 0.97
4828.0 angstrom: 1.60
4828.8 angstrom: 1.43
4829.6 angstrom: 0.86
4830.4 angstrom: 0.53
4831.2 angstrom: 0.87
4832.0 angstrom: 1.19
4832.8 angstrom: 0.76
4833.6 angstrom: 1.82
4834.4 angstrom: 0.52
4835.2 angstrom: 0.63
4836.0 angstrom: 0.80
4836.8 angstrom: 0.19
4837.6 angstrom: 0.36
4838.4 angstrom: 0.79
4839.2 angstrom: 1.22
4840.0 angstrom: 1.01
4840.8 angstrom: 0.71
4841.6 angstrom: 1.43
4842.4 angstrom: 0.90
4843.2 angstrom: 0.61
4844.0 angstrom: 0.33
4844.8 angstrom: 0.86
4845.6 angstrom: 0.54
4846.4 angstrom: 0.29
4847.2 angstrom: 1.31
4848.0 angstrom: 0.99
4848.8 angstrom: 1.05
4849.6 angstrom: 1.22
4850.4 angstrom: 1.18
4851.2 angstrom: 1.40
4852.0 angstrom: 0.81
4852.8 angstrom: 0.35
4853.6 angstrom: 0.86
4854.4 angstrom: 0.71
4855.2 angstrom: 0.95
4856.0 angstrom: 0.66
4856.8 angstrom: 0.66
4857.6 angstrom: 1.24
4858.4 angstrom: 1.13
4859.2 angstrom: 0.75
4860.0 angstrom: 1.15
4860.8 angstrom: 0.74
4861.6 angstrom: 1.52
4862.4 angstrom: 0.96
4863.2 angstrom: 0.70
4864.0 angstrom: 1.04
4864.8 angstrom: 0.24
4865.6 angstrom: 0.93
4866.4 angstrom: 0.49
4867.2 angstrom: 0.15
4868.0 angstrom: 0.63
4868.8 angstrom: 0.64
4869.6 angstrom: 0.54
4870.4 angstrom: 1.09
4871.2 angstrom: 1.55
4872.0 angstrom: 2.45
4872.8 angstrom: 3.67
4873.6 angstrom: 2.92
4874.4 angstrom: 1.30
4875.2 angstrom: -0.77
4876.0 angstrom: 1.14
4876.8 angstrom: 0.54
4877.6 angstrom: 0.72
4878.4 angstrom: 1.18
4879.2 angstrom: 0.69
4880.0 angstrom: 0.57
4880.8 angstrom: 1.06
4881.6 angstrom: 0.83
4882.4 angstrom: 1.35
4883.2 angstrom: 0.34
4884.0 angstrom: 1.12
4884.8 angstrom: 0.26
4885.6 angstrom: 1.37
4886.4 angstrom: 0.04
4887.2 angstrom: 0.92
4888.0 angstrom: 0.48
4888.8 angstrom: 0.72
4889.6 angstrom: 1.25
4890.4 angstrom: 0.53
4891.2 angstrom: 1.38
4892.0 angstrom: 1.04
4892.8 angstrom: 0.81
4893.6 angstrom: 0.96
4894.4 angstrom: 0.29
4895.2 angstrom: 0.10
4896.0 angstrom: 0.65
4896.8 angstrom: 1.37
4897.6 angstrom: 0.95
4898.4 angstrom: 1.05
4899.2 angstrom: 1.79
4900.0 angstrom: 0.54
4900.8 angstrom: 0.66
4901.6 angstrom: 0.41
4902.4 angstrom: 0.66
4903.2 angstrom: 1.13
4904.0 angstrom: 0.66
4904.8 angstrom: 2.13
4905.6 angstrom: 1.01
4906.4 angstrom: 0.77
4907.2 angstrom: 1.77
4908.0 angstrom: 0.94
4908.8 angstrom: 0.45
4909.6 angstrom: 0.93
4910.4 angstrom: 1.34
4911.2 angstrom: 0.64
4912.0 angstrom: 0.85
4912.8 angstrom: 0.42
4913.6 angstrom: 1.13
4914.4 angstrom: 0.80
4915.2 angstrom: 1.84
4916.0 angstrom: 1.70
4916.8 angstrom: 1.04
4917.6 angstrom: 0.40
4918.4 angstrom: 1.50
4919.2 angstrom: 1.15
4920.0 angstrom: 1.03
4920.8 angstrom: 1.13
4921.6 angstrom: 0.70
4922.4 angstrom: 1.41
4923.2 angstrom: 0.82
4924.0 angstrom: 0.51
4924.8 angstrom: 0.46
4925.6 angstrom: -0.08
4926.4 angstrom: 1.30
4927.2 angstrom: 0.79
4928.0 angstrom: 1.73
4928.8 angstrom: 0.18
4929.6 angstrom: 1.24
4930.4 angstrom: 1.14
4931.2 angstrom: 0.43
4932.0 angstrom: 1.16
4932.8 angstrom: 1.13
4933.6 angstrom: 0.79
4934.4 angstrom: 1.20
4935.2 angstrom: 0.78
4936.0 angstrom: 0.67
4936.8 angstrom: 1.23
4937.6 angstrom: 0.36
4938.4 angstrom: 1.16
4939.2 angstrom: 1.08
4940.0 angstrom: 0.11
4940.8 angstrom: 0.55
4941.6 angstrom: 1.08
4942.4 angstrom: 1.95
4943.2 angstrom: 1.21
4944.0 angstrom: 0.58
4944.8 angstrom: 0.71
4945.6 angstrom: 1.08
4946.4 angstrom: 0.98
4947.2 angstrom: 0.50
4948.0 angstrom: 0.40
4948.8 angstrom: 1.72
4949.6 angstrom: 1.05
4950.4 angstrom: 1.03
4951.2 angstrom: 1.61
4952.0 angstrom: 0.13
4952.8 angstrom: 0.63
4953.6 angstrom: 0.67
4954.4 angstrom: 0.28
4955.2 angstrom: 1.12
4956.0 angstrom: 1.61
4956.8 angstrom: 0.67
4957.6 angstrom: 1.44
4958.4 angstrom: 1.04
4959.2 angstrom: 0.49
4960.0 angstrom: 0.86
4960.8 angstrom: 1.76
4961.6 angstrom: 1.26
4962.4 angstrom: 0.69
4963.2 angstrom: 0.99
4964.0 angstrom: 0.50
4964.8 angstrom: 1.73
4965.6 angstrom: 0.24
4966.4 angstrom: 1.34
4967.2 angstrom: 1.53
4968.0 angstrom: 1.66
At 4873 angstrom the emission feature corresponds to H-gamma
